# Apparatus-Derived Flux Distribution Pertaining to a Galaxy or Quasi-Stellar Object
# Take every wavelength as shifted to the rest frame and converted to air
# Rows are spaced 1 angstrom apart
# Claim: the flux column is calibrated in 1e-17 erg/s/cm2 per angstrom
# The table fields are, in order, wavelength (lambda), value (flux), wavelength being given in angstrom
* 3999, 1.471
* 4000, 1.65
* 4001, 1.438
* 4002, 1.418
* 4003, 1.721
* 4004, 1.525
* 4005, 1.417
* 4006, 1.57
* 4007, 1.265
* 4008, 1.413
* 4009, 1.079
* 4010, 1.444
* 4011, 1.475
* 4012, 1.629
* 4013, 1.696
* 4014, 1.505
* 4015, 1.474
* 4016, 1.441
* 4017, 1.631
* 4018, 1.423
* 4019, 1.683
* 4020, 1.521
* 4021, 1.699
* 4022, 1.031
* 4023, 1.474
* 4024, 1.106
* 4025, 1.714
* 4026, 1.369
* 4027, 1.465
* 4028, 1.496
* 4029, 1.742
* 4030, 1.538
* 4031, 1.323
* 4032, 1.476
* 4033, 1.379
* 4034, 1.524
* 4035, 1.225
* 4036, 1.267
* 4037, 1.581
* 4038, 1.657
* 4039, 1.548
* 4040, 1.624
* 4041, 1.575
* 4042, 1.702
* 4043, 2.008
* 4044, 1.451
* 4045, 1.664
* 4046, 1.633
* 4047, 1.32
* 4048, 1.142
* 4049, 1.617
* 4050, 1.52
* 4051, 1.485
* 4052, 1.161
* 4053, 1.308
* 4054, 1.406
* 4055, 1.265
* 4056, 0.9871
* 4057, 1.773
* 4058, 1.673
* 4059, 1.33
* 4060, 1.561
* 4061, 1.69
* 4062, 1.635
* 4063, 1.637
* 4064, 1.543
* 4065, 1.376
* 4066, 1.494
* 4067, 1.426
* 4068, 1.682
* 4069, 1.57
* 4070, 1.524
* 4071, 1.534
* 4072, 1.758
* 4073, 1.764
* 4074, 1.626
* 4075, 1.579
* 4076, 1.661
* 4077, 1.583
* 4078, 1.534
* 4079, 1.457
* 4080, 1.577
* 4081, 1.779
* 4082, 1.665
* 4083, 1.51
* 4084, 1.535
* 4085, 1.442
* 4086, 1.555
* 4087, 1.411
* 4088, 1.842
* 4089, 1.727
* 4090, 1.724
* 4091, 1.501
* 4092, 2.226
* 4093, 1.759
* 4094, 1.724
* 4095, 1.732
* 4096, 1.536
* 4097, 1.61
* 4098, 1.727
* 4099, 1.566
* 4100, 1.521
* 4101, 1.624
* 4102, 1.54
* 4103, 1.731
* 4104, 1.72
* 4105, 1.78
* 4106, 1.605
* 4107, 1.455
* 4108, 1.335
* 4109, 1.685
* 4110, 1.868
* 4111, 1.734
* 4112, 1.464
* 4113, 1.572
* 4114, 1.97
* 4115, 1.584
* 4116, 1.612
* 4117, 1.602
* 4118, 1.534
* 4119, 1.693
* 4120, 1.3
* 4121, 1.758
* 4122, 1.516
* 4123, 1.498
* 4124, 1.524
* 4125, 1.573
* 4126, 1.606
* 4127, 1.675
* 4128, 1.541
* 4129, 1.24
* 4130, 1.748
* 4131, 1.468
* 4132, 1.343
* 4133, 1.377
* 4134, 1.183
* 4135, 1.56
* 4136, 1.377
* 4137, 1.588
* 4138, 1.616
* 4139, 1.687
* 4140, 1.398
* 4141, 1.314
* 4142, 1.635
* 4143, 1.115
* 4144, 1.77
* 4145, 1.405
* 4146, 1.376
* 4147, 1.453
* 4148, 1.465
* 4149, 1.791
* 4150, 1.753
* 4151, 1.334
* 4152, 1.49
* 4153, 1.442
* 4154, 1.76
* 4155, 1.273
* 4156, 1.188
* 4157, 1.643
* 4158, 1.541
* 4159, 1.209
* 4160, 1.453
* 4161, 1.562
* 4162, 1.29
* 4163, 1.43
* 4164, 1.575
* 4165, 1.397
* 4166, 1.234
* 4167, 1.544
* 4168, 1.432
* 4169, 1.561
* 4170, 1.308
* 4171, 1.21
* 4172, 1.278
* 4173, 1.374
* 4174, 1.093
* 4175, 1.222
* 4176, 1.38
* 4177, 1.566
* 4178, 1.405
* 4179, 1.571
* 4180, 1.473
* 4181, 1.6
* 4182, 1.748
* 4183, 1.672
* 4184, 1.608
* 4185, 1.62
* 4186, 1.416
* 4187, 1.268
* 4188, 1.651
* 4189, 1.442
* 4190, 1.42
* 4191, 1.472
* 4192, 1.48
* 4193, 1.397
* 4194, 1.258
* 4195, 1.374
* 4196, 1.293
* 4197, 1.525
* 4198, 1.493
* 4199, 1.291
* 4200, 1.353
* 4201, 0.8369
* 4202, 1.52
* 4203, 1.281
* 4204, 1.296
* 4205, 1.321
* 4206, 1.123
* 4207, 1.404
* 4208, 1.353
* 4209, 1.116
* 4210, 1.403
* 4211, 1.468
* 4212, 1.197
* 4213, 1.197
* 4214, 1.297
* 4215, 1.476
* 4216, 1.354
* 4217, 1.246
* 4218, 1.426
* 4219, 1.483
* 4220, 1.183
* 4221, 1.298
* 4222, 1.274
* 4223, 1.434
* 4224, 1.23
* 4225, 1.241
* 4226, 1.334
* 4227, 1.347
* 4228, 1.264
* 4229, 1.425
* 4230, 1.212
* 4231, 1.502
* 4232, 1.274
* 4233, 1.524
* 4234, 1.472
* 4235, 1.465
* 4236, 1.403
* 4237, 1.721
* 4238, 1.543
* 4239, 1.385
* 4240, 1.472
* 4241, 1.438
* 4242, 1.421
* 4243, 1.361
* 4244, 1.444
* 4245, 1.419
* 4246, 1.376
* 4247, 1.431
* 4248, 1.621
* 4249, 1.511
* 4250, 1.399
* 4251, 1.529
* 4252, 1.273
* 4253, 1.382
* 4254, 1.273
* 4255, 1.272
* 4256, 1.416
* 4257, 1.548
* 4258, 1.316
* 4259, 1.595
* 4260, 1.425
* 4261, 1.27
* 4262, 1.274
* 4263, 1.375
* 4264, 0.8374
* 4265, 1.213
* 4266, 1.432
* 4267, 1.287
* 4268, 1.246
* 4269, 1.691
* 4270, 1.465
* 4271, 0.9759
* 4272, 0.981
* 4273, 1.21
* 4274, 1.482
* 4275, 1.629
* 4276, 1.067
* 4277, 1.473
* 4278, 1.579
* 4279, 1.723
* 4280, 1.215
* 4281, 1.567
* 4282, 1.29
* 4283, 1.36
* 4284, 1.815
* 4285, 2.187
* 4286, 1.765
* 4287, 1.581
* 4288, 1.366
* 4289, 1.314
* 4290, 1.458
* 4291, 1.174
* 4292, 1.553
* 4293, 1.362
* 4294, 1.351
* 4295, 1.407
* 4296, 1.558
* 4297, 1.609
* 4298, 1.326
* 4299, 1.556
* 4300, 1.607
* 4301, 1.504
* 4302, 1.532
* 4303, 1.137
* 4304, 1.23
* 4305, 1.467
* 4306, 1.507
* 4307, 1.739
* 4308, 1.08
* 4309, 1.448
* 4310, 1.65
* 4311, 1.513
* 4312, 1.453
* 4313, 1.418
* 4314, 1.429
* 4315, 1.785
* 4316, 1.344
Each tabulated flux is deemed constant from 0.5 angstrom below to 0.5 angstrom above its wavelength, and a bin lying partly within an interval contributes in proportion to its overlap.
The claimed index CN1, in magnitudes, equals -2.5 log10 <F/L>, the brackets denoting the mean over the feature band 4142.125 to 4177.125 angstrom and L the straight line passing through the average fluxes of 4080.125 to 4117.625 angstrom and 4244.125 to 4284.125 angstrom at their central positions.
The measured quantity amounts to 0.09 mag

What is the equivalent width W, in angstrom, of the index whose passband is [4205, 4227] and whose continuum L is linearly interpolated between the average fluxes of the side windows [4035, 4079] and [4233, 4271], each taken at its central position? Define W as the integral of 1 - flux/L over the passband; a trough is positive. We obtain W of 1.7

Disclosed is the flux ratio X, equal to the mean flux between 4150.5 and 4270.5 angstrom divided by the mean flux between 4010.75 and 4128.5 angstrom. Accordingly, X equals 0.9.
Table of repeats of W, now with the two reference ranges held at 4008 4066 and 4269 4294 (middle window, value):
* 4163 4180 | 0.9 angstrom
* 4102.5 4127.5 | -2.4 angstrom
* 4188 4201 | 0.6 angstrom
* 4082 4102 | -2.3 angstrom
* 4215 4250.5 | 1.3 angstrom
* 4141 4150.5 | -0.3 angstrom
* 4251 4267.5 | 1.3 angstrom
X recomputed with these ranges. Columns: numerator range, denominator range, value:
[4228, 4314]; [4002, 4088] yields 0.94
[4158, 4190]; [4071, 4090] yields 0.89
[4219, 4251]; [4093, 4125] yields 0.87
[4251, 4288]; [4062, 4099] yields 0.87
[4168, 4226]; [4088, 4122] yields 0.83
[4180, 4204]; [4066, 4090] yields 0.90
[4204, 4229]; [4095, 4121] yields 0.81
